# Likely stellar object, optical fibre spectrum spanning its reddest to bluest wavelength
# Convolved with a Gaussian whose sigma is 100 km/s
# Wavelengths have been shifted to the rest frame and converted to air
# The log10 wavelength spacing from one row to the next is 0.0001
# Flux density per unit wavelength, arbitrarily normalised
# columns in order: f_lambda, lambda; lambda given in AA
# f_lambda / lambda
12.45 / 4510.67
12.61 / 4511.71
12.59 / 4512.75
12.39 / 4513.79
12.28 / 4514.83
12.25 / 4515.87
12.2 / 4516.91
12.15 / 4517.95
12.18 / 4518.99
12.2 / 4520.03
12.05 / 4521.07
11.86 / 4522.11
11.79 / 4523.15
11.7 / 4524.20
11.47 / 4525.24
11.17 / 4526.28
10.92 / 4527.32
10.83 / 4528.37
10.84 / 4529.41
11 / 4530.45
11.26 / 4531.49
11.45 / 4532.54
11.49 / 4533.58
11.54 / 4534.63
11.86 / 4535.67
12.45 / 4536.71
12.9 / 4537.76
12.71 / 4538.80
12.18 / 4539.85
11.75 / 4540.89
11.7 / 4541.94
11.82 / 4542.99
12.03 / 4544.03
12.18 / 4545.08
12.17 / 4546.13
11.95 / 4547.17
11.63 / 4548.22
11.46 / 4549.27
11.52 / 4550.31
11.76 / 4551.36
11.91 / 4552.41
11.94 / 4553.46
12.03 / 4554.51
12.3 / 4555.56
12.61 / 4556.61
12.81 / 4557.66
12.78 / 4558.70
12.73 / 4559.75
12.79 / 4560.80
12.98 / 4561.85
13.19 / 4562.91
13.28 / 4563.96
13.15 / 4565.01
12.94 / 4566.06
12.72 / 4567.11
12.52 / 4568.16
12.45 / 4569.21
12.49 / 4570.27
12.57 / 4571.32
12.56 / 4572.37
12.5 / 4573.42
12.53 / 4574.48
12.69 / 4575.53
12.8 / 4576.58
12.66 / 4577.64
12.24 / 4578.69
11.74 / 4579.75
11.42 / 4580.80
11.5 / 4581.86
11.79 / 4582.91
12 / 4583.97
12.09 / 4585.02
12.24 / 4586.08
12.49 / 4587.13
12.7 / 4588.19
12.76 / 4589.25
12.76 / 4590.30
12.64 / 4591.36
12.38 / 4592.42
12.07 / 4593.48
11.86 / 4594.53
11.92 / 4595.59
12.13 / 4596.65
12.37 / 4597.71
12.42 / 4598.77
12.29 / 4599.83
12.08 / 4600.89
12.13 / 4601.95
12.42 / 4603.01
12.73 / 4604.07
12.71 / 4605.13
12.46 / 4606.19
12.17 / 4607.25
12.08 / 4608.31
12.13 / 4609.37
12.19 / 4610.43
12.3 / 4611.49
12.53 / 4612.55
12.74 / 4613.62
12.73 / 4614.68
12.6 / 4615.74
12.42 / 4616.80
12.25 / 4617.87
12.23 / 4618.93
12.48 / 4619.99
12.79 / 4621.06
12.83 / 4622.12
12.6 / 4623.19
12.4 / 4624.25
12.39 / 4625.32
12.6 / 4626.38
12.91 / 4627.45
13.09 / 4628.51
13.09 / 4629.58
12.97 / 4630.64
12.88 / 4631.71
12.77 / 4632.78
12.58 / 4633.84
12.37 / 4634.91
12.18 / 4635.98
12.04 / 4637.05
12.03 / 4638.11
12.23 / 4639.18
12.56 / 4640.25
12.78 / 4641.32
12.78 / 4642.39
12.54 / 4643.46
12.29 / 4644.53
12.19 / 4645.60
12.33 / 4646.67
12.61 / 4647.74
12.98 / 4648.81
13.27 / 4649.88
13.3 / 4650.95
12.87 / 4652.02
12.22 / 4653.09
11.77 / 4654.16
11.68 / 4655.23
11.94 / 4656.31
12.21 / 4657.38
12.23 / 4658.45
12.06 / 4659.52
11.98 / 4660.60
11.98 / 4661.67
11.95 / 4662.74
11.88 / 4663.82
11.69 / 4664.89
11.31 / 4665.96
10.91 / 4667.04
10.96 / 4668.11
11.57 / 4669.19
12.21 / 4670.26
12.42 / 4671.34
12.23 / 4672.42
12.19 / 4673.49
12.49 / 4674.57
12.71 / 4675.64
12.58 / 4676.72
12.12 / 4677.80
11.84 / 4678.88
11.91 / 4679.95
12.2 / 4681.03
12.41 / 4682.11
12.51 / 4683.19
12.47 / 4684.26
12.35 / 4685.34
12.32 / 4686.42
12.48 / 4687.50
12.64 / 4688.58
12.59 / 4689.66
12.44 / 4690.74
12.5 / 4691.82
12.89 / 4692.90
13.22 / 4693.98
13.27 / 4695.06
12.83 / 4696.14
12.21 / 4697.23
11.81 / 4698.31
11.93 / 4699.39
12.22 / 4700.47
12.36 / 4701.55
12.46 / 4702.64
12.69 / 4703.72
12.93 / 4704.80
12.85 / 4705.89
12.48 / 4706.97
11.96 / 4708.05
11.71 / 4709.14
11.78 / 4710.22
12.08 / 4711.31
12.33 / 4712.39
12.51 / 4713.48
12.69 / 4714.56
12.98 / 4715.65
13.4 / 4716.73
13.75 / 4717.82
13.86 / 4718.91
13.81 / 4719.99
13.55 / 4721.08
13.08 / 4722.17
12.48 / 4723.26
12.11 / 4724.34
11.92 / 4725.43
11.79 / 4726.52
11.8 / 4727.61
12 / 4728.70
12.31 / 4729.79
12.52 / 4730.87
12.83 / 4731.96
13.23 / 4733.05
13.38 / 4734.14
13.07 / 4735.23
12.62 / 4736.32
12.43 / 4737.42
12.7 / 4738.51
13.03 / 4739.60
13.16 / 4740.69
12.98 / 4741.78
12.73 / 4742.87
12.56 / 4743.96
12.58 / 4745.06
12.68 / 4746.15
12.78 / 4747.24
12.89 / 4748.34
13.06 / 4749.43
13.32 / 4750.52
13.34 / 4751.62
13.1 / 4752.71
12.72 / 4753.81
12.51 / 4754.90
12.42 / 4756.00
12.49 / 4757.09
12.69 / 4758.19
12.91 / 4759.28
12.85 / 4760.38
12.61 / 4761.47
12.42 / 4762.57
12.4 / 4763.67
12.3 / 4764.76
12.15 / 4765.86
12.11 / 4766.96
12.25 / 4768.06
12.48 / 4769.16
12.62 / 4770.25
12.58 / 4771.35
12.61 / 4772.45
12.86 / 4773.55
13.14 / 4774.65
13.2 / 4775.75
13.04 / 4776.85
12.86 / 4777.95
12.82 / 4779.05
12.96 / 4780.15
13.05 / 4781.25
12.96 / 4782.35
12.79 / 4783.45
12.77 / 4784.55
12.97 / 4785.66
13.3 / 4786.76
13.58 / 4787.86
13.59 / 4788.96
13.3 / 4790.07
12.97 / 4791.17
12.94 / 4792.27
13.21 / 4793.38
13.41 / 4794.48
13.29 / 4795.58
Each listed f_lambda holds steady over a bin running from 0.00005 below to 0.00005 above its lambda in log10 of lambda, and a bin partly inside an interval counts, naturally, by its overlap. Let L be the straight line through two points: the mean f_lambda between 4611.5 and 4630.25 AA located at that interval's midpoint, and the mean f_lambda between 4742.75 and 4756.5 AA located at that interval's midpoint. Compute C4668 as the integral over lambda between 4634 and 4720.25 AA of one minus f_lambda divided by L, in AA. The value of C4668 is 2.3 AA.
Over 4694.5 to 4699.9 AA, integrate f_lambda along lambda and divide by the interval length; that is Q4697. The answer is 12.4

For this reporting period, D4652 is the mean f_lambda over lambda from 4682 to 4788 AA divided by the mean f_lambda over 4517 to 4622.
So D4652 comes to 1.04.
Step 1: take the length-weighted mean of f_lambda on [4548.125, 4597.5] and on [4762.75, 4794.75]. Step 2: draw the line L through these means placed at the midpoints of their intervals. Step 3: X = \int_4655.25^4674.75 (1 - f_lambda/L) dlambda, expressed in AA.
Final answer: 1.09 AA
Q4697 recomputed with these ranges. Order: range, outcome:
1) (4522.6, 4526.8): 11.5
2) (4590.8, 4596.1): 12.2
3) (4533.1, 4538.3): 12.1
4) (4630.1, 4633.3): 12.9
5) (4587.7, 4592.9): 12.6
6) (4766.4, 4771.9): 12.4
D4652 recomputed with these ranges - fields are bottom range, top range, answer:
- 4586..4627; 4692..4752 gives 1.02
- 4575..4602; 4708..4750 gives 1.04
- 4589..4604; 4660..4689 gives 0.98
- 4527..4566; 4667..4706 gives 1.02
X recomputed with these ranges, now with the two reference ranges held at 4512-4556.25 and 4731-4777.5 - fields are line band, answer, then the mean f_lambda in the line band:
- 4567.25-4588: -0.4 AA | 12.3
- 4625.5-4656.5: -0.7 AA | 12.6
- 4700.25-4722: -0.3 AA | 12.7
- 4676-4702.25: 0.1 AA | 12.4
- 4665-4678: 0.5 AA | 12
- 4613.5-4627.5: -0.4 AA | 12.6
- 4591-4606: -0.2 AA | 12.3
